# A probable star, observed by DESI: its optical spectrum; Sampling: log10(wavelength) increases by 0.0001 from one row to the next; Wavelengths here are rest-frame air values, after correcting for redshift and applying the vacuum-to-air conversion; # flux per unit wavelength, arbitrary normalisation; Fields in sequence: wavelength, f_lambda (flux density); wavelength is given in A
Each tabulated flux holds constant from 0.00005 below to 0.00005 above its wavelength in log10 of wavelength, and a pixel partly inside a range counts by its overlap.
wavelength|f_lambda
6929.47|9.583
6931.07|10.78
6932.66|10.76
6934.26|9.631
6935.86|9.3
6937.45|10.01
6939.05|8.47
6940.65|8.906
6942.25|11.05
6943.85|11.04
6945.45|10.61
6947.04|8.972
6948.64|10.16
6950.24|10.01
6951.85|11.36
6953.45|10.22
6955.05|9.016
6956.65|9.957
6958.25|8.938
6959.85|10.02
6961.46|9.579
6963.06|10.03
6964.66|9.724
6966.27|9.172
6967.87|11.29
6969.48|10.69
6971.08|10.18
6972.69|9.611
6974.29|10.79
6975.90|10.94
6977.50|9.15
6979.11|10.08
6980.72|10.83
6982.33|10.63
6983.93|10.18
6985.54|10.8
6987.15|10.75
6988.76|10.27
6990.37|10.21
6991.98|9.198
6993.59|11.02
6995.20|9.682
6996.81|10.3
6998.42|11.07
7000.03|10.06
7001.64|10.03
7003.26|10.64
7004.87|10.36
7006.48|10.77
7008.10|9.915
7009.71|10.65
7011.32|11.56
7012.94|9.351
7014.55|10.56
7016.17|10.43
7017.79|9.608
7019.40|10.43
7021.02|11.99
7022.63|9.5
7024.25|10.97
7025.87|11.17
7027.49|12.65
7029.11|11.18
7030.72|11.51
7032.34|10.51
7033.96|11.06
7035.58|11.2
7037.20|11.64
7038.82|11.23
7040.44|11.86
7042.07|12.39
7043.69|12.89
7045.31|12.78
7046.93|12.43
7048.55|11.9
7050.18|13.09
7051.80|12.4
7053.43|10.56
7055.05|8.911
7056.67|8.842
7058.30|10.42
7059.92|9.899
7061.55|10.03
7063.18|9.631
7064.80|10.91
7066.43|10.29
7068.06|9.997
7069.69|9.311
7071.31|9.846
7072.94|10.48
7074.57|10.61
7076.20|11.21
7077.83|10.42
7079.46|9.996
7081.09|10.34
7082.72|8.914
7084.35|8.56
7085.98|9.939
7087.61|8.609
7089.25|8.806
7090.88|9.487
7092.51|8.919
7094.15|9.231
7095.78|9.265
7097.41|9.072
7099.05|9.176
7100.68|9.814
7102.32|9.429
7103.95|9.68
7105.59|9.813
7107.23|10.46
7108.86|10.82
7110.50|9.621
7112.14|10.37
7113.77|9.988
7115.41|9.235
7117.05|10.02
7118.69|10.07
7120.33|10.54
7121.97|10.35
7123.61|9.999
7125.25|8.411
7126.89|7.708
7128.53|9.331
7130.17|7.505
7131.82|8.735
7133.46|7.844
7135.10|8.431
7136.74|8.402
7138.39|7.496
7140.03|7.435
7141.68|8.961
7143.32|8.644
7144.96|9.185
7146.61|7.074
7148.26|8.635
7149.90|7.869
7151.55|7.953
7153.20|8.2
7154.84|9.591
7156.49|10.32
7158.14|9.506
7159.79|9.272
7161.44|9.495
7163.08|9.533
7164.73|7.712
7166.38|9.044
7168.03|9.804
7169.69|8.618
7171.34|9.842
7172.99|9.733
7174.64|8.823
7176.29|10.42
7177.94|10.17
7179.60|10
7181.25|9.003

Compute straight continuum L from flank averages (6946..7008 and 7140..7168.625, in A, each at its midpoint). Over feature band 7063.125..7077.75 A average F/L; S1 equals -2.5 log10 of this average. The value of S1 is -0.09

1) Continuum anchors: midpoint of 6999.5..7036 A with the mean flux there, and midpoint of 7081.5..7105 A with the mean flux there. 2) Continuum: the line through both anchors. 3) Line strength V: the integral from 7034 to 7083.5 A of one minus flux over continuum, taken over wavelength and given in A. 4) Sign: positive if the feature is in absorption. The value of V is -4.5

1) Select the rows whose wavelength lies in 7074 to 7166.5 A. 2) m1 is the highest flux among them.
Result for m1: 11.21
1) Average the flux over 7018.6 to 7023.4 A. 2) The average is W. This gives 10.7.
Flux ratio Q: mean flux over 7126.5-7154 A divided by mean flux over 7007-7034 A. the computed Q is 0.8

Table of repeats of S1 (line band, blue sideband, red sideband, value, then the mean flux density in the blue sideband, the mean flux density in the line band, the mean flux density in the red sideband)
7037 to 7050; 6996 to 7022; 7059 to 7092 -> -0.20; 10.5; 12.2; 9.86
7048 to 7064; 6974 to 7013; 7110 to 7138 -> -0.08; 10.4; 10.5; 9.18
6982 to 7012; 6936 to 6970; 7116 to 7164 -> -0.08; 9.94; 10.4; 8.85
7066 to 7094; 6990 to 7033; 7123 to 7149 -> -0.04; 10.6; 9.73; 8.35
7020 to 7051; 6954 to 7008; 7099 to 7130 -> -0.17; 10.2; 11.7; 9.7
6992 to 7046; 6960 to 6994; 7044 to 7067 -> -0.03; 10.2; 10.9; 10.9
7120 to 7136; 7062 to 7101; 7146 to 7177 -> 0.06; 9.7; 8.83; 9.03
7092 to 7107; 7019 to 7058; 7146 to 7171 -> 0.08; 11.4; 9.43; 8.88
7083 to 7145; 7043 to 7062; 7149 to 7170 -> 0.08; 11.2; 9.19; 9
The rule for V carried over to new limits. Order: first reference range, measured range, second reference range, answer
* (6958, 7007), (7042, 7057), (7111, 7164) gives -3.1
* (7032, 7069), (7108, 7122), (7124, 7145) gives -1.8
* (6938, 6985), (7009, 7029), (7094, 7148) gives -2.1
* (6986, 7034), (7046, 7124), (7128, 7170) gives -4.2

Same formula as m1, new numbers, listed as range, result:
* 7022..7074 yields 13.09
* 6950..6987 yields 11.36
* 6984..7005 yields 11.07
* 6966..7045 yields 12.89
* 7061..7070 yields 10.91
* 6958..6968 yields 11.29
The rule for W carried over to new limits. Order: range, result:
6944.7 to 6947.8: 9.82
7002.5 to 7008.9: 10.4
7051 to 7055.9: 10.6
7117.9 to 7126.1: 9.87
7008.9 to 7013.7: 10.5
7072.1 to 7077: 10.8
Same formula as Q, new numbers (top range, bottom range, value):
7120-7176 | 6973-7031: 0.84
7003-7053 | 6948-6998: 1.11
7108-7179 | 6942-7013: 0.89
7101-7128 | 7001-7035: 0.91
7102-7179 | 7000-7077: 0.84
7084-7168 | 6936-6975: 0.91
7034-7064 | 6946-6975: 1.12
